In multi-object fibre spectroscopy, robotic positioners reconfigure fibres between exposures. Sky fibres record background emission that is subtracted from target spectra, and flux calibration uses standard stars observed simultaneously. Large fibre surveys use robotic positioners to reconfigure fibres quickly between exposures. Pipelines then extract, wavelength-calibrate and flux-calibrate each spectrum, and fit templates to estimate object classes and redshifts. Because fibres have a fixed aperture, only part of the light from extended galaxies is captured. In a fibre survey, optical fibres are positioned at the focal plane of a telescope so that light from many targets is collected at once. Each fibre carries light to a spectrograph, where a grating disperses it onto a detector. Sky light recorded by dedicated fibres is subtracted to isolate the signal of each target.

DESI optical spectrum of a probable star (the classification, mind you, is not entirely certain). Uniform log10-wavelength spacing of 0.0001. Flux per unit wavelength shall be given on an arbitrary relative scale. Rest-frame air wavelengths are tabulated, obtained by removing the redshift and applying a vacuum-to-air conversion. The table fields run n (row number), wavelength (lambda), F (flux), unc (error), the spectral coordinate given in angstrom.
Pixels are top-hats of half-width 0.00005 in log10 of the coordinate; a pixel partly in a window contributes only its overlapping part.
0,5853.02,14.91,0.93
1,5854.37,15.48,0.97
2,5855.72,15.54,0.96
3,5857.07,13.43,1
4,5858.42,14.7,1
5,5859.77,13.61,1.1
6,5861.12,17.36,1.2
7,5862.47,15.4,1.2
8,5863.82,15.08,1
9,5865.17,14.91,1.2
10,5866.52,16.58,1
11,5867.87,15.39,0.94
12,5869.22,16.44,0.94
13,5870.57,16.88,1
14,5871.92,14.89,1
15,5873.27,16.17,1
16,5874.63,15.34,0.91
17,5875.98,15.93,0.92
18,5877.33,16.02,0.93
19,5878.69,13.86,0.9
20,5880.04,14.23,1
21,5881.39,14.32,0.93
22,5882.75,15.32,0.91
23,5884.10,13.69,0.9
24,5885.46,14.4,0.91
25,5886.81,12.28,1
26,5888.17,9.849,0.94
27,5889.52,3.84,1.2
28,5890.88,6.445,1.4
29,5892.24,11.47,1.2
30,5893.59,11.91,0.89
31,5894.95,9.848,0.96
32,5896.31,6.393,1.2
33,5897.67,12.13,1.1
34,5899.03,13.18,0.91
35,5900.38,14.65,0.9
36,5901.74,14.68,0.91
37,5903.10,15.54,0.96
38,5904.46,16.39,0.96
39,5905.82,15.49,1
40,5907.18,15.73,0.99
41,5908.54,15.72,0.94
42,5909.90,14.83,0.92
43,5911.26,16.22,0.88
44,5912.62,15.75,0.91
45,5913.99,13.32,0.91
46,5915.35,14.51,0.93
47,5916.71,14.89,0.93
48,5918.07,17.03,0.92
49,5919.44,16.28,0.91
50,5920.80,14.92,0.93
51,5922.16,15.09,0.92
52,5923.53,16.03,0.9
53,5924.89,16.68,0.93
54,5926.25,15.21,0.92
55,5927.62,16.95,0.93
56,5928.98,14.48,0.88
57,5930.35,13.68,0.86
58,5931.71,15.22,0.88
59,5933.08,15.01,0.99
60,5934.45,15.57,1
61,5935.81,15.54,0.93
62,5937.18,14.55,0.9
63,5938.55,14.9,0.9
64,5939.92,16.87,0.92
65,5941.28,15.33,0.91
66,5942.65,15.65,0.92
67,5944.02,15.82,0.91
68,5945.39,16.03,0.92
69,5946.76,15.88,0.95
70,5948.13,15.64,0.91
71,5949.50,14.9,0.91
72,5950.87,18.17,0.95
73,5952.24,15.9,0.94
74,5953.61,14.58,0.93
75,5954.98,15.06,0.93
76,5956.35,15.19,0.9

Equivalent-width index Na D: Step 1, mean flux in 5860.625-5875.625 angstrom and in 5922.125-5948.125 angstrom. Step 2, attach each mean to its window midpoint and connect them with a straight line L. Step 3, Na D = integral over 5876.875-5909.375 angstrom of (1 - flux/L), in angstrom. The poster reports 6.0 angstrom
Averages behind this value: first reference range 15.8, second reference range 15.5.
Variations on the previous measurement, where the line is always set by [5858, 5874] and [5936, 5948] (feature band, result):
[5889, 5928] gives 4.4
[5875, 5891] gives 2.9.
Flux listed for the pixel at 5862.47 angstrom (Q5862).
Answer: 15.4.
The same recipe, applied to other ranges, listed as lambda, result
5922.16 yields 15.09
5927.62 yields 16.95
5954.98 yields 15.06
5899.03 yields 13.18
